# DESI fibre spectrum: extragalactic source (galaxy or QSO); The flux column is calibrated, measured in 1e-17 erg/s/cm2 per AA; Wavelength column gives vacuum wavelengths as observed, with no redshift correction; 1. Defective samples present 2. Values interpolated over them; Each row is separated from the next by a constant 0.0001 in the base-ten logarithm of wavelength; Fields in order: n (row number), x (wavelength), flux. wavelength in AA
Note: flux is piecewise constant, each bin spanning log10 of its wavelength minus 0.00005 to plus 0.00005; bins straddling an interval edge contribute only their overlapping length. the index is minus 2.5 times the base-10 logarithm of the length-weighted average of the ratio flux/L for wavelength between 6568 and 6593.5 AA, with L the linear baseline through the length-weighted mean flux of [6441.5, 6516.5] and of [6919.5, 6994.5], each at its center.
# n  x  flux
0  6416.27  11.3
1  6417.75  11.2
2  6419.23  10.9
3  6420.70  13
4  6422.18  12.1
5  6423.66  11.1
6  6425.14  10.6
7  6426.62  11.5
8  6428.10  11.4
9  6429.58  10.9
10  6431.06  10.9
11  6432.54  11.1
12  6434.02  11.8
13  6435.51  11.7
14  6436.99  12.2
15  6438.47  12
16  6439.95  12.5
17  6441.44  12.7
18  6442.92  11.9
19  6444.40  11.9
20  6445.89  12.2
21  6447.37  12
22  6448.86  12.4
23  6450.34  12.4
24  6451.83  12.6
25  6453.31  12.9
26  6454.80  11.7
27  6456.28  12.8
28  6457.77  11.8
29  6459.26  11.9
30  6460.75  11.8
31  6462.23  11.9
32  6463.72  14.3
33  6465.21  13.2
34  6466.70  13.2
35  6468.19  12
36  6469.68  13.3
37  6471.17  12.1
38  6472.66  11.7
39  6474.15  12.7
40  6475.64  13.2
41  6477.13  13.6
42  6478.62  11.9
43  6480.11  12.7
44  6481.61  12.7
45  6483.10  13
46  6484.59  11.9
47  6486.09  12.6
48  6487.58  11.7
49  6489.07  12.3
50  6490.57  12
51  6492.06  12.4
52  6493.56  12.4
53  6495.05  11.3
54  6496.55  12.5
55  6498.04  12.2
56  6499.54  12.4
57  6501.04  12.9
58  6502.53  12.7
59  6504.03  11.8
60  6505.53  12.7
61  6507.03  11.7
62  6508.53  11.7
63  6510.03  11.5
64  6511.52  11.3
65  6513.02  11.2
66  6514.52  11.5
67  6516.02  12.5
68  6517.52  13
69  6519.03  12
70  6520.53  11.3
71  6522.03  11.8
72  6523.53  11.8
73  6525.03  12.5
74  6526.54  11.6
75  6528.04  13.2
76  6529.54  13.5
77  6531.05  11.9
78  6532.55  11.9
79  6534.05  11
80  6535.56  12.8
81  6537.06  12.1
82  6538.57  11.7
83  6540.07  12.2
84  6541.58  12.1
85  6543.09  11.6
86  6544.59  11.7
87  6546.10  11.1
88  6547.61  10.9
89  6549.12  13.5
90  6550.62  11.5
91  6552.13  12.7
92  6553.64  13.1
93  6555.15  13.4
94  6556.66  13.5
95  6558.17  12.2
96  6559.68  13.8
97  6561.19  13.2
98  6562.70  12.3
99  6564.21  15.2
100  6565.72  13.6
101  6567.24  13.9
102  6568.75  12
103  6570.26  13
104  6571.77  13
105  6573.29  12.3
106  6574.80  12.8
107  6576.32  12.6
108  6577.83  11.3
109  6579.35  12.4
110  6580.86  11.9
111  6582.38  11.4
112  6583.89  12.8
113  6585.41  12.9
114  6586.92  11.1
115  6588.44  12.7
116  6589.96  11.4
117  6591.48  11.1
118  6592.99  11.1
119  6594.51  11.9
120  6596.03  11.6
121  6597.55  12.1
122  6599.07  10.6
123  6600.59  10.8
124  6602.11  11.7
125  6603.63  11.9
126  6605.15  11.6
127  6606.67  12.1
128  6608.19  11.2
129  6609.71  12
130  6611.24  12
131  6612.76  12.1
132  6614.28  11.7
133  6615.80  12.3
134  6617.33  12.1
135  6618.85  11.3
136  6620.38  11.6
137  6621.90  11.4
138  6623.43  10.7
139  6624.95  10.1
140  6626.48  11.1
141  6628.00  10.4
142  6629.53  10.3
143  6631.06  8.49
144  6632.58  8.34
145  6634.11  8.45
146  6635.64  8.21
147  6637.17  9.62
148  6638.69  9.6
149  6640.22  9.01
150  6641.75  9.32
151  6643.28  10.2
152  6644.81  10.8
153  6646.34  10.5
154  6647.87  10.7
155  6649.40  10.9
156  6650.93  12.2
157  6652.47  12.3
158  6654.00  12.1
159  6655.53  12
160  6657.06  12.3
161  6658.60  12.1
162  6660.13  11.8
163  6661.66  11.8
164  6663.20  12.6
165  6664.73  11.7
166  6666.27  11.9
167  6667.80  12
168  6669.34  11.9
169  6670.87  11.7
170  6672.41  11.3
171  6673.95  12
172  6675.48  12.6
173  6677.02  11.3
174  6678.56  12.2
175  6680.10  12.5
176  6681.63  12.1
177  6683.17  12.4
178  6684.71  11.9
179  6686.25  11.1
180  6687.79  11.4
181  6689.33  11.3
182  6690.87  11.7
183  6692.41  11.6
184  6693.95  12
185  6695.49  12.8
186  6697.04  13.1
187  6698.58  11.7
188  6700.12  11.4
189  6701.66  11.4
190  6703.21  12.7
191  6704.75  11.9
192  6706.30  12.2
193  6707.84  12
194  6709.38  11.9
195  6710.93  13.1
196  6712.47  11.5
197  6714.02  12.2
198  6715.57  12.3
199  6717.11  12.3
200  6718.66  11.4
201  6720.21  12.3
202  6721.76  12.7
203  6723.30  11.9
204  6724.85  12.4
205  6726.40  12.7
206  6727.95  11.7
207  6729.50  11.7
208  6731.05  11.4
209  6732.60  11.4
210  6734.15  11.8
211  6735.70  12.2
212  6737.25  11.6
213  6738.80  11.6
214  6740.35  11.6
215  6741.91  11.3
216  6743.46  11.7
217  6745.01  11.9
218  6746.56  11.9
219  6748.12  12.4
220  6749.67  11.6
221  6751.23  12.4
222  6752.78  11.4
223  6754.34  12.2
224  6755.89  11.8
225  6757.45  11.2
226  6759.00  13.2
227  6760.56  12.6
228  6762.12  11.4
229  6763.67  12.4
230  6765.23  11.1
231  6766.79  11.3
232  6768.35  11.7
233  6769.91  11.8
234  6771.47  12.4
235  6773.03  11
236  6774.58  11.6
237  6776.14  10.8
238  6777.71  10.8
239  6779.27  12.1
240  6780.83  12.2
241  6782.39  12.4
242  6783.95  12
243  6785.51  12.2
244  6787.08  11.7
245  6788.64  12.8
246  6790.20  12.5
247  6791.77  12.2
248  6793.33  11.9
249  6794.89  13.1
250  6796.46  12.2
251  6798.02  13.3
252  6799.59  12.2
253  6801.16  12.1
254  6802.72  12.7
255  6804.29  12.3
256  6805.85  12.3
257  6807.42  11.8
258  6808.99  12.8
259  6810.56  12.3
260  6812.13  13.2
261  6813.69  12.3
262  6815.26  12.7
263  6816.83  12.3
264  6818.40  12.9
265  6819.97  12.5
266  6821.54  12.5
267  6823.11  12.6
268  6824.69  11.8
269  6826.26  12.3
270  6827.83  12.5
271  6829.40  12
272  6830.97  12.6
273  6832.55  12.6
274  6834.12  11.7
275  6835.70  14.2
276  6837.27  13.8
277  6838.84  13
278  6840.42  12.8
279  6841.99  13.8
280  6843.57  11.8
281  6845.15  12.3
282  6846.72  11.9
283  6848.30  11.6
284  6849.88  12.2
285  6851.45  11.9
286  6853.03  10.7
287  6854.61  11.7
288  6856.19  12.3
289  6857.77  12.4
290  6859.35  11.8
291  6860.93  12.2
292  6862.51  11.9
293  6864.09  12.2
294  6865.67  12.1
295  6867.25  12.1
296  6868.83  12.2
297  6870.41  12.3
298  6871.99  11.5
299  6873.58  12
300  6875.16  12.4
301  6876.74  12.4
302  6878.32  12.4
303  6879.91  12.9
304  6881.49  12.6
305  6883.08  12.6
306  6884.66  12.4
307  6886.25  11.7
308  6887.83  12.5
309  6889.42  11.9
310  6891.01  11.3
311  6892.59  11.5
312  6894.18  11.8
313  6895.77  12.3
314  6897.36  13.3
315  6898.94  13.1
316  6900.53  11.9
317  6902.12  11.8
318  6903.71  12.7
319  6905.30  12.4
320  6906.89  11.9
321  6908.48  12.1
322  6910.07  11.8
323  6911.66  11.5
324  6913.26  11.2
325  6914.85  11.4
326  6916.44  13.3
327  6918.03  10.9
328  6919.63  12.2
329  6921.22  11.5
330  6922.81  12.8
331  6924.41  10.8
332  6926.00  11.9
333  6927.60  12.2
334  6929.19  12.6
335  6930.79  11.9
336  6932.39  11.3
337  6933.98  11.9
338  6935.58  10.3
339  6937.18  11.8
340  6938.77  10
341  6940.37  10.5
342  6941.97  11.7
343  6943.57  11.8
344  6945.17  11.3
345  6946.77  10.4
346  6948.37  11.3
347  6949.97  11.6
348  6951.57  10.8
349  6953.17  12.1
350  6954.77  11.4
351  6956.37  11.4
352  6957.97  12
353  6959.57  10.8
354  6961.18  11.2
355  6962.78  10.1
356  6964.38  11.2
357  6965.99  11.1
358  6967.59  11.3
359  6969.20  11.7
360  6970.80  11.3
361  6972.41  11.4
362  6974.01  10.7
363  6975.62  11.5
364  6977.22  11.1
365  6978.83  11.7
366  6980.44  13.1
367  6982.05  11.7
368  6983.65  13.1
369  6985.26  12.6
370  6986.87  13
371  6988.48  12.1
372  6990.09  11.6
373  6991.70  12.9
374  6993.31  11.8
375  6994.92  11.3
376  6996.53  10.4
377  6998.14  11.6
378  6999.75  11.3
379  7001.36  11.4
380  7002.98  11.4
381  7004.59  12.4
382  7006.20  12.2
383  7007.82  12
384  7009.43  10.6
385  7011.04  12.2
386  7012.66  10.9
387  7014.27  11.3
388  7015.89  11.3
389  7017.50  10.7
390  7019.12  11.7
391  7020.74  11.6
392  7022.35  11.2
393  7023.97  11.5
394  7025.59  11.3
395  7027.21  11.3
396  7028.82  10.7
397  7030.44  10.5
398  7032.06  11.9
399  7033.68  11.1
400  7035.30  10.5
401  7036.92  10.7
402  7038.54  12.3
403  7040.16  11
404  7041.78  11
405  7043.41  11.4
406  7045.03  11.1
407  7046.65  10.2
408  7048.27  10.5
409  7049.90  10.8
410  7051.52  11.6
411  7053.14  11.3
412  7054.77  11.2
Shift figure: 0.00 mag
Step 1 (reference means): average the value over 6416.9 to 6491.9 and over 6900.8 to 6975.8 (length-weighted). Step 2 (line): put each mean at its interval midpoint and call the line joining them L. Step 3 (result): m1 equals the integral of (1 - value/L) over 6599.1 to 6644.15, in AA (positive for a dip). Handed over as 4.76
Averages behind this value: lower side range 12.2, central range 10.7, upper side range 11.5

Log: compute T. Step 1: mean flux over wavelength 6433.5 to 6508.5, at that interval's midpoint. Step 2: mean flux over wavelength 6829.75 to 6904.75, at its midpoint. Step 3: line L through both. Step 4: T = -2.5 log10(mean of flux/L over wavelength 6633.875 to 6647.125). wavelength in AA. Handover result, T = 0.275 mag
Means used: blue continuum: 12.4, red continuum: 12.3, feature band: 9.57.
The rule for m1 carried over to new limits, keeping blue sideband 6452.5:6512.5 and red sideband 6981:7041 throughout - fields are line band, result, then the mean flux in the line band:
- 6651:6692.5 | 0.5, 11.9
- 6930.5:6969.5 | 1.4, 11.2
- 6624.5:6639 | 3.2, 9.44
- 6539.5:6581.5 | -1.3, 12.6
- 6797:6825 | -1.5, 12.5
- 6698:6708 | 0.1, 11.9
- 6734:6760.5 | 0.1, 11.9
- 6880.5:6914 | -1.1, 12.1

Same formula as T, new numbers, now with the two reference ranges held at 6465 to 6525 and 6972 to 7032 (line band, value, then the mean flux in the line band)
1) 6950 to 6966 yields 0.04 mag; 11.2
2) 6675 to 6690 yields 0.01 mag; 11.9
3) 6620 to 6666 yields 0.13 mag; 10.7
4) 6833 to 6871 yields -0.04 mag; 12.3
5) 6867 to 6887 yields -0.05 mag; 12.3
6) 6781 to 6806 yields -0.04 mag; 12.4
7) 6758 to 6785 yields 0.01 mag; 11.8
